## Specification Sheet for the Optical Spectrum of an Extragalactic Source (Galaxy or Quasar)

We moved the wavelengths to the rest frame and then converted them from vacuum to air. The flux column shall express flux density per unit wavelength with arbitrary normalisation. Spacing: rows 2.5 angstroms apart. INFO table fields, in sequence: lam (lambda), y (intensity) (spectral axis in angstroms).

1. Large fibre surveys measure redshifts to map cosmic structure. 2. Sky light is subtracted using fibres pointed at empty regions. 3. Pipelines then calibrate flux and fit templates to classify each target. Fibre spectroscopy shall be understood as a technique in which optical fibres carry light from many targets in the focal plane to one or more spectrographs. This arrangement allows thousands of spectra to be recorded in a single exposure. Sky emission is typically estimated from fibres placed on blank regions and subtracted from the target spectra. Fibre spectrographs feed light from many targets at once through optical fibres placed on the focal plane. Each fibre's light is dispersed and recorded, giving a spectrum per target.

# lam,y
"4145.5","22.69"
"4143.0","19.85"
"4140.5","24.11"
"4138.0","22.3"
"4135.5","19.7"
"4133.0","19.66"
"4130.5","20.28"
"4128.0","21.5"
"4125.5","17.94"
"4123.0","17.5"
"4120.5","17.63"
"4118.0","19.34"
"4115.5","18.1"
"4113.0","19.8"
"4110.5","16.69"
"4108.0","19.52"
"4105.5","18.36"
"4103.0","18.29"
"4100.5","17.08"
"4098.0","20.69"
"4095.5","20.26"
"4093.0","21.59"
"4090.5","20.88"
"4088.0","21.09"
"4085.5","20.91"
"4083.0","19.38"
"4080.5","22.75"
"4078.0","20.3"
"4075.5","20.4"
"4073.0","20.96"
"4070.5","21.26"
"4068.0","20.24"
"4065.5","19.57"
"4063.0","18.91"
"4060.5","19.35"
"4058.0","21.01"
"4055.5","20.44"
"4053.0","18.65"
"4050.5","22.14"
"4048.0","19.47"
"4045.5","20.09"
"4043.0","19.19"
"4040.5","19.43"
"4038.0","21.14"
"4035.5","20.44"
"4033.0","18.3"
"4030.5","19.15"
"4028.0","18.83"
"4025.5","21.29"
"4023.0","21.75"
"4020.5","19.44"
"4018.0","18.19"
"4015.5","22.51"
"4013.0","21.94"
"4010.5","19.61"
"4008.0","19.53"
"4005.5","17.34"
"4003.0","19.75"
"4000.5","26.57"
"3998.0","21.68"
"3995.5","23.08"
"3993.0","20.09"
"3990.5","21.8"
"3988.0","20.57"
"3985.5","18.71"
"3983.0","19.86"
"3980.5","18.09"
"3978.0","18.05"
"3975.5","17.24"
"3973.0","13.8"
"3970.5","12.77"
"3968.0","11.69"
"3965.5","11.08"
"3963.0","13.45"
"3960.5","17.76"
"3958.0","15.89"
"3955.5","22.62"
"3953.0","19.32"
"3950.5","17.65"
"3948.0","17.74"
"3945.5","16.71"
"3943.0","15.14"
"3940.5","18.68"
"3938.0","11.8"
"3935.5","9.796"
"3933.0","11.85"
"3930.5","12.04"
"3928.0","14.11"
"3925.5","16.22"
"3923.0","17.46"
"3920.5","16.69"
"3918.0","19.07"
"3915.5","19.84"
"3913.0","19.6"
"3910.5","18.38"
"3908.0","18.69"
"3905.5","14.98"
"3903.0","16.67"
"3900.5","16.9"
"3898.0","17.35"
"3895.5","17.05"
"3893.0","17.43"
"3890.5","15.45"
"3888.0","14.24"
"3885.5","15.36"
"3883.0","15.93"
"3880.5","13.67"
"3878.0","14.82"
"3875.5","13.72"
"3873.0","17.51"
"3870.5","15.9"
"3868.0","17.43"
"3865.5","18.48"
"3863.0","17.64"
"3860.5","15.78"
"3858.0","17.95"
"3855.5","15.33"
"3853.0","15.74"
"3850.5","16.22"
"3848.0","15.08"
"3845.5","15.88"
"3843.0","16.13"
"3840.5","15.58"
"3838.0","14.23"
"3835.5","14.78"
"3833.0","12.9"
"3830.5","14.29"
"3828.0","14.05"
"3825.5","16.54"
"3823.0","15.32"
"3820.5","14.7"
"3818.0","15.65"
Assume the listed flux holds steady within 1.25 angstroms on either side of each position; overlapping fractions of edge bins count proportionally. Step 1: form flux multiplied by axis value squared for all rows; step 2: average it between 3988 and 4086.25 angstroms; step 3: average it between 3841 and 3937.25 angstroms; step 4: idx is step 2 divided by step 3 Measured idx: 1.37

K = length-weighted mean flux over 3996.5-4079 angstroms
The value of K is 20.3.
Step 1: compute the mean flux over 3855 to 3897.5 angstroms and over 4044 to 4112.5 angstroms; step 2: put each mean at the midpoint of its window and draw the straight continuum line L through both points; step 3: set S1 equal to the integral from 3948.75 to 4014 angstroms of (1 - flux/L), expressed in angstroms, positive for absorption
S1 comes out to -0.9 angstroms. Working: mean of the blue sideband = 16.1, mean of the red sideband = 20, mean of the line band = 18.4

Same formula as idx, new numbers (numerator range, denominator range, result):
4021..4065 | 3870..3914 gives 1.32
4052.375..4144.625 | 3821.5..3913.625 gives 1.40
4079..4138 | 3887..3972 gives 1.33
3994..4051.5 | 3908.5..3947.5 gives 1.35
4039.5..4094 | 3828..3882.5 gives 1.45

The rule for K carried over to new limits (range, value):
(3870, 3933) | 16.3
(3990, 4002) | 22.6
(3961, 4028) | 18.8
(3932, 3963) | 16.2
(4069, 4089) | 20.9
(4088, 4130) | 19.2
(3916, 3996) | 16.6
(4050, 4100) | 20.5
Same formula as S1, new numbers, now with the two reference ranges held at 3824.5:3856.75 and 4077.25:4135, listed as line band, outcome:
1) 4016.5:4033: -1.4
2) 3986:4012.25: -4.7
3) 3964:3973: 2.7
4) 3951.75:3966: 0.1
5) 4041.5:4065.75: -1.6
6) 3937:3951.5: 0.4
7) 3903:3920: -2.0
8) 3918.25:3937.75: 2.8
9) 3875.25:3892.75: 1.0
